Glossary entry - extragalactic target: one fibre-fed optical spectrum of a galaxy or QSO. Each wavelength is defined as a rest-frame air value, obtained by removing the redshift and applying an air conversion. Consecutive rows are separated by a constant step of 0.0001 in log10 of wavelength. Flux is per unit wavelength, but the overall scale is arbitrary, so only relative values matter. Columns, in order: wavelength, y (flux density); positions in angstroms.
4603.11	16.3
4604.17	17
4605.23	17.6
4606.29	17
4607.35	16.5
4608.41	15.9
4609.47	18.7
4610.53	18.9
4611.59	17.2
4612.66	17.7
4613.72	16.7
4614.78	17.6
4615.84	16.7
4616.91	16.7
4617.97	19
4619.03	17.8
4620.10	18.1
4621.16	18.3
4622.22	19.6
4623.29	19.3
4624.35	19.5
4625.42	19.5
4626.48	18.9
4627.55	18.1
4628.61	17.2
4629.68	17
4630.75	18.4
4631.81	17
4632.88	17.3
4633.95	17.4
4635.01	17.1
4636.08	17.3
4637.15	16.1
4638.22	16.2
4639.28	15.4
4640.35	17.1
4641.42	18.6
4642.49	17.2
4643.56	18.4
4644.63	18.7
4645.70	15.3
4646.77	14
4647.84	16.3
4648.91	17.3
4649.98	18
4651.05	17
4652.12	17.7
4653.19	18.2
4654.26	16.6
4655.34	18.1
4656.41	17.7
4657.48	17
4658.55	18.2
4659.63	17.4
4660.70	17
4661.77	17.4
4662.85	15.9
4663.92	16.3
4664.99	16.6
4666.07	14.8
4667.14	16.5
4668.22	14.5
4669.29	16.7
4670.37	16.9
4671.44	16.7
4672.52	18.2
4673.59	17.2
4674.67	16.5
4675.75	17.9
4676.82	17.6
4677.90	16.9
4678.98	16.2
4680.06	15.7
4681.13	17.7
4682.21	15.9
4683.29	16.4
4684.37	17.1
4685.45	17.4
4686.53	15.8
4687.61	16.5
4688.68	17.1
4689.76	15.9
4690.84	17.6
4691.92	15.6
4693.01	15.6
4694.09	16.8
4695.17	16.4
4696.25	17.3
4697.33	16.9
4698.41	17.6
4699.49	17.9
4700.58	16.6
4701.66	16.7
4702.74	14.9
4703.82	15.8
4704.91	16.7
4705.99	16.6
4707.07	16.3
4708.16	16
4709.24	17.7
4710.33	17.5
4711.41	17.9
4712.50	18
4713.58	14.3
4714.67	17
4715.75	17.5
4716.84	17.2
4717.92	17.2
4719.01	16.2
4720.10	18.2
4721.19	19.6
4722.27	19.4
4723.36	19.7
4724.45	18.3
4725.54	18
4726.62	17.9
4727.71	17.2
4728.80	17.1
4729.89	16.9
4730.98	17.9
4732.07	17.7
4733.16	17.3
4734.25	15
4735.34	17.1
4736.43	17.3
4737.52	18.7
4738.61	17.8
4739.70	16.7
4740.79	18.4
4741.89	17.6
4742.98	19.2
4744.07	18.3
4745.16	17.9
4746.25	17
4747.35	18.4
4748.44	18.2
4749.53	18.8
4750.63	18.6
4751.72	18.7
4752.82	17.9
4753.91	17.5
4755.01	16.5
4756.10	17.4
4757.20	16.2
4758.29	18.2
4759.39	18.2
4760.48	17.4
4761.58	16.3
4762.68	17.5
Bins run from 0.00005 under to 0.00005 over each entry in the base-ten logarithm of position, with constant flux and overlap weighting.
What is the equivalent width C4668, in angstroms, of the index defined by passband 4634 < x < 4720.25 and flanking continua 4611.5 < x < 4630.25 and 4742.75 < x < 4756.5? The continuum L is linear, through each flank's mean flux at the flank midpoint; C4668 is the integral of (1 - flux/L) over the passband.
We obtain 5.8 angstroms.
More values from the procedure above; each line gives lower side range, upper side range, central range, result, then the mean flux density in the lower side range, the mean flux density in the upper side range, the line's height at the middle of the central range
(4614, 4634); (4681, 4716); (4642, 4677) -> 0.9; 18.1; 16.7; 17.4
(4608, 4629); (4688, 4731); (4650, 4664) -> 0.3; 18.1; 17.1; 17.7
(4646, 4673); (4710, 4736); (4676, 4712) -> 1.0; 16.8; 17.5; 17.2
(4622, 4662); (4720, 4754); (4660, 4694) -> 2.0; 17.5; 18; 17.6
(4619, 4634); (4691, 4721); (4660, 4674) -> 0.8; 18.3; 16.8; 17.5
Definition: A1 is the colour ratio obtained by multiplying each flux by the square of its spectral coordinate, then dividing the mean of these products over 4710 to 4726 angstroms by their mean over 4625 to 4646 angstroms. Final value 1.05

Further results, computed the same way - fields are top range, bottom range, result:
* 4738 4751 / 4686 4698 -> 1.12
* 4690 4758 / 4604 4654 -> 1.03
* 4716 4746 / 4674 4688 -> 1.08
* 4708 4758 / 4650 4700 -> 1.07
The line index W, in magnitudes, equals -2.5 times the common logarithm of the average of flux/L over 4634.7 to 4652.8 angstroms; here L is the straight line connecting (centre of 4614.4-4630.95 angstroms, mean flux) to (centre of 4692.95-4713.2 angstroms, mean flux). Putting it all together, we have 0.058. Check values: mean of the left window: 18.2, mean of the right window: 16.8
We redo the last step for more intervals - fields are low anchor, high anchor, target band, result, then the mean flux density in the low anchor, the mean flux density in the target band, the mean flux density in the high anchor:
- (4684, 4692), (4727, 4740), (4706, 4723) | -0.021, 16.7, 17.3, 17.2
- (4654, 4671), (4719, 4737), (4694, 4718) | 0.037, 16.7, 16.8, 17.7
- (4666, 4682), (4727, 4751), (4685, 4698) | 0.025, 16.7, 16.6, 17.7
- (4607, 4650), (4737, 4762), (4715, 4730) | -0.009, 17.5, 17.9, 17.8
